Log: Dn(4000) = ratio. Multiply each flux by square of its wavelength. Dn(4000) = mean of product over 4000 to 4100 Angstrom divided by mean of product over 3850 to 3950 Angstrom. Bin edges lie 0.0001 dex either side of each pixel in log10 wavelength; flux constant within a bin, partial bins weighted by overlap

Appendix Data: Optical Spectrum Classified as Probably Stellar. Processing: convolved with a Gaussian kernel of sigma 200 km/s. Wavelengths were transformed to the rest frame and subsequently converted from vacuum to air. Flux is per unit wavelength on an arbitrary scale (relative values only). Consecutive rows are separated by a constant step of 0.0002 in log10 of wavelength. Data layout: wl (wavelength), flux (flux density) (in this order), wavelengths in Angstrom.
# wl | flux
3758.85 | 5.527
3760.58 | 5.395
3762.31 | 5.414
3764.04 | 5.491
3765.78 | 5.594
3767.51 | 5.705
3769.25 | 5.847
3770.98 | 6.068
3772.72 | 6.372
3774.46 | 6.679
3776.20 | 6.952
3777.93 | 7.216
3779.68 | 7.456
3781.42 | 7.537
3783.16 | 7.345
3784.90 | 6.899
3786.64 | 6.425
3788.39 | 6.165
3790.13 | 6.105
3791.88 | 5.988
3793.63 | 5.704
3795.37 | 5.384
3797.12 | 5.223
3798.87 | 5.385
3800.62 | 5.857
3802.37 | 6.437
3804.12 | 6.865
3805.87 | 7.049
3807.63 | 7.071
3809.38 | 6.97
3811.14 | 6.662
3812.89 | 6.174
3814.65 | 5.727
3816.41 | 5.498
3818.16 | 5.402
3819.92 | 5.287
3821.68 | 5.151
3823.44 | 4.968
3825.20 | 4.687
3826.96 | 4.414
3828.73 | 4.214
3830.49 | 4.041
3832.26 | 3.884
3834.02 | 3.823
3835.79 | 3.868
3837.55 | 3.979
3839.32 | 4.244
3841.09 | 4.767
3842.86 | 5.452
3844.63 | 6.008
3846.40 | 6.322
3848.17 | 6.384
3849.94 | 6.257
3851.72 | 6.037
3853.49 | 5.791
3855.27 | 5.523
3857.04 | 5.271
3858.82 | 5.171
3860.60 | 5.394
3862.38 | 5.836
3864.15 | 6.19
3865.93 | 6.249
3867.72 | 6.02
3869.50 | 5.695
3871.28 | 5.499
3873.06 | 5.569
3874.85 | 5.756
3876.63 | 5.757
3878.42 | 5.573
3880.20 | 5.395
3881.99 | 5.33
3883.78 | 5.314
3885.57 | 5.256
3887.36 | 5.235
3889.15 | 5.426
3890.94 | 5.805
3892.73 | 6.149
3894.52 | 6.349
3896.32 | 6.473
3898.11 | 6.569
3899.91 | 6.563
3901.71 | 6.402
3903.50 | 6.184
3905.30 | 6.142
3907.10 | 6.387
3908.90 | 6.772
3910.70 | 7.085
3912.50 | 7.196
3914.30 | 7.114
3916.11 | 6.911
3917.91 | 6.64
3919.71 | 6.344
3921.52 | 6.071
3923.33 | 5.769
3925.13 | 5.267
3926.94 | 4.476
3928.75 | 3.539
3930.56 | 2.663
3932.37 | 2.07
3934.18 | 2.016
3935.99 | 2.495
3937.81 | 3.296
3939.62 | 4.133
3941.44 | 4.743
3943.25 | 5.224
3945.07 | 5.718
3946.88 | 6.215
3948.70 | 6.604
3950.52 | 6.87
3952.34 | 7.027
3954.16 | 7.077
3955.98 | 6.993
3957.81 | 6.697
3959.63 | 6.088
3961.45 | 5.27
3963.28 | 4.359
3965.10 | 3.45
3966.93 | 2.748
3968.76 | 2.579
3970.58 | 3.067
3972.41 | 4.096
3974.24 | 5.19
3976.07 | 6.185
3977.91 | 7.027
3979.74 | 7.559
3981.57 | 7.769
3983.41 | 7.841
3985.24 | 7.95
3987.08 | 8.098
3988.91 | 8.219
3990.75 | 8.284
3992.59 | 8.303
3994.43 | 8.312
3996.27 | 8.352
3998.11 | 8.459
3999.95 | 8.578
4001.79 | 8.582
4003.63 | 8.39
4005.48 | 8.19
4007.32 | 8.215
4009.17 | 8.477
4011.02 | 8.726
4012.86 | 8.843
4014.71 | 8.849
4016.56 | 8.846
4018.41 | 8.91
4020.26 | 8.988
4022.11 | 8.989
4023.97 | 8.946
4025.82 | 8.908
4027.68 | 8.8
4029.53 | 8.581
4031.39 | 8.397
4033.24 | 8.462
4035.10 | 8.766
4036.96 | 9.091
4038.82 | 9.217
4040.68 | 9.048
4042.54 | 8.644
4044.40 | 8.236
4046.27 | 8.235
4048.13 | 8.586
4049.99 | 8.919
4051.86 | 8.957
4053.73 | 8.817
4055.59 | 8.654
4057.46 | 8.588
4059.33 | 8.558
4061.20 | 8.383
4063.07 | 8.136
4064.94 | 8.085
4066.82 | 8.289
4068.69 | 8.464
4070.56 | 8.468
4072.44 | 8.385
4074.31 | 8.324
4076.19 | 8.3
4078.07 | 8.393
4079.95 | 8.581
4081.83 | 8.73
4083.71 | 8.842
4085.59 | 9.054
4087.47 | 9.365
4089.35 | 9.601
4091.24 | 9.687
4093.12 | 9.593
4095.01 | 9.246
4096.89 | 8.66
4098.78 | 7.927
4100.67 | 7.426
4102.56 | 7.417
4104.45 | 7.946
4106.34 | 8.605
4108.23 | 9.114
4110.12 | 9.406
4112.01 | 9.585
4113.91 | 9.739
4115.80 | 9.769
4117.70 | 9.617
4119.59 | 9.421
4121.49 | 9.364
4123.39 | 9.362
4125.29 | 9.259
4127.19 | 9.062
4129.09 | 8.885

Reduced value 1.7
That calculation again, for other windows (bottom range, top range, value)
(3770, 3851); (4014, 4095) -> 1.71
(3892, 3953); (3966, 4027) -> 1.42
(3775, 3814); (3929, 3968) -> 0.80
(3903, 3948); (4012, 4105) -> 1.78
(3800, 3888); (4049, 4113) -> 1.77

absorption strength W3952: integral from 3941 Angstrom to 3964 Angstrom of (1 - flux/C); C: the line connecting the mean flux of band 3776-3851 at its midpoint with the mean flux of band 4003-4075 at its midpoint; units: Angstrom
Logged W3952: 4.31 Angstrom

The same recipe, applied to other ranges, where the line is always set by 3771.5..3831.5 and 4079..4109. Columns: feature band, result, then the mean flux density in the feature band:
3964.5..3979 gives 6.21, 4.35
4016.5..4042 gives -2.24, 8.85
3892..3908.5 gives 1.36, 6.37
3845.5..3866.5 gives 2.15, 5.86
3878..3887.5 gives 2.01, 5.35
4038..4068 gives -0.82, 8.58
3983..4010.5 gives -1.62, 8.3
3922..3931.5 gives 3.67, 4.41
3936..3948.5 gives 4.30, 4.81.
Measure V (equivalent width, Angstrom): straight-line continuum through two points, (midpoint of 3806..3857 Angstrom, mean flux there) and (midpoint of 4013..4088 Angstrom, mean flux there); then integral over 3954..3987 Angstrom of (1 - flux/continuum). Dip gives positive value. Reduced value 7.8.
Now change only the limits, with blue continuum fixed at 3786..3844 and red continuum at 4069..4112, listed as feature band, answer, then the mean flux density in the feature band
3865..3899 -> 2.49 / 5.76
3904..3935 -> 5.50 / 5.45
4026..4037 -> -0.92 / 8.66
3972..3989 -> 0.87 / 7.02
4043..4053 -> -0.49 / 8.59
